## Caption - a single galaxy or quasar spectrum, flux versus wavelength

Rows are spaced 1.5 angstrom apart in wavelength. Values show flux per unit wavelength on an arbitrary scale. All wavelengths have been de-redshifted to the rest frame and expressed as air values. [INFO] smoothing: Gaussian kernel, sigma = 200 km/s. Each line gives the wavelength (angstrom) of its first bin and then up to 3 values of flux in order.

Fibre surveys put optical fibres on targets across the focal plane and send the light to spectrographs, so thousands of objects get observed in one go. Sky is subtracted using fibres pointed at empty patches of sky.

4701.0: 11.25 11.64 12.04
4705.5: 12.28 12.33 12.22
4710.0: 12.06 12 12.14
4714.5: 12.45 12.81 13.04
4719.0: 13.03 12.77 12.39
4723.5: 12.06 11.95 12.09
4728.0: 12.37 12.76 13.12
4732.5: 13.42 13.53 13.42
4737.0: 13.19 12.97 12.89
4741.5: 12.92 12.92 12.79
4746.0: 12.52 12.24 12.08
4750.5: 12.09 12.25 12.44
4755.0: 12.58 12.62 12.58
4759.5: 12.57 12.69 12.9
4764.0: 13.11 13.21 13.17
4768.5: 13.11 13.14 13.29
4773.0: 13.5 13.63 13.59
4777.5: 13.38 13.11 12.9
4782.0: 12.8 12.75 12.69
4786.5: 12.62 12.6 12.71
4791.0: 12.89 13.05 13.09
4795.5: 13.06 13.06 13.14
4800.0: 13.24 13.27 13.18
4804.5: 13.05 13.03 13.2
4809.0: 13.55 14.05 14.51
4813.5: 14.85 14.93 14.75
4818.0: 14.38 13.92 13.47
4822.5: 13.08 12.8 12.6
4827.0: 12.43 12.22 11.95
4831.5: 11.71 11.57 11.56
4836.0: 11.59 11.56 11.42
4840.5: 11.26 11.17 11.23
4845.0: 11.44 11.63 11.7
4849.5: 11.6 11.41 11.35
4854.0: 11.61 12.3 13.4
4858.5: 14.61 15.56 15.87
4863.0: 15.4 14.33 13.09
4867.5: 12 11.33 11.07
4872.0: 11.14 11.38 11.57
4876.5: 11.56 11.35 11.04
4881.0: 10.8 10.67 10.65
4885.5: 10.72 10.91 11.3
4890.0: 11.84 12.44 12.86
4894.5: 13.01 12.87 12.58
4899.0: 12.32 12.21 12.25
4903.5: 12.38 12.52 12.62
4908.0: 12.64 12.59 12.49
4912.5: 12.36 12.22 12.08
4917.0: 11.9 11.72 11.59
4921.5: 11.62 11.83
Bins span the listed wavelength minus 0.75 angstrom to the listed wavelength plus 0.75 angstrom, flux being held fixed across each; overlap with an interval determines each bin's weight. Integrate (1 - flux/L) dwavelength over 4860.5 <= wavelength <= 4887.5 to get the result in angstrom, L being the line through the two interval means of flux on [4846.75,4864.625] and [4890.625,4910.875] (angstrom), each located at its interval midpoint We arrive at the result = 2.0 angstrom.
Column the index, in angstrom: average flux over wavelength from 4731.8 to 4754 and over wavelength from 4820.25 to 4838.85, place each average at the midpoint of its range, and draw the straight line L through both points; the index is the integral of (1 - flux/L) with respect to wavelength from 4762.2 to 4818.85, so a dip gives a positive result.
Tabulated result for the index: -4.0 angstrom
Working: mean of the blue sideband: 12.8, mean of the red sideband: 12.2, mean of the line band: 13.3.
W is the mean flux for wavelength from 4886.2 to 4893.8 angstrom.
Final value 11.9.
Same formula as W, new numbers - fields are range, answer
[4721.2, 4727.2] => 12.1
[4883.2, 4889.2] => 10.9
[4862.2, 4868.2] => 13.7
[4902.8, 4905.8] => 12.5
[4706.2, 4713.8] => 12.2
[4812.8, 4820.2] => 14.6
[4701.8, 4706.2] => 12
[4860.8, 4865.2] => 15.2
